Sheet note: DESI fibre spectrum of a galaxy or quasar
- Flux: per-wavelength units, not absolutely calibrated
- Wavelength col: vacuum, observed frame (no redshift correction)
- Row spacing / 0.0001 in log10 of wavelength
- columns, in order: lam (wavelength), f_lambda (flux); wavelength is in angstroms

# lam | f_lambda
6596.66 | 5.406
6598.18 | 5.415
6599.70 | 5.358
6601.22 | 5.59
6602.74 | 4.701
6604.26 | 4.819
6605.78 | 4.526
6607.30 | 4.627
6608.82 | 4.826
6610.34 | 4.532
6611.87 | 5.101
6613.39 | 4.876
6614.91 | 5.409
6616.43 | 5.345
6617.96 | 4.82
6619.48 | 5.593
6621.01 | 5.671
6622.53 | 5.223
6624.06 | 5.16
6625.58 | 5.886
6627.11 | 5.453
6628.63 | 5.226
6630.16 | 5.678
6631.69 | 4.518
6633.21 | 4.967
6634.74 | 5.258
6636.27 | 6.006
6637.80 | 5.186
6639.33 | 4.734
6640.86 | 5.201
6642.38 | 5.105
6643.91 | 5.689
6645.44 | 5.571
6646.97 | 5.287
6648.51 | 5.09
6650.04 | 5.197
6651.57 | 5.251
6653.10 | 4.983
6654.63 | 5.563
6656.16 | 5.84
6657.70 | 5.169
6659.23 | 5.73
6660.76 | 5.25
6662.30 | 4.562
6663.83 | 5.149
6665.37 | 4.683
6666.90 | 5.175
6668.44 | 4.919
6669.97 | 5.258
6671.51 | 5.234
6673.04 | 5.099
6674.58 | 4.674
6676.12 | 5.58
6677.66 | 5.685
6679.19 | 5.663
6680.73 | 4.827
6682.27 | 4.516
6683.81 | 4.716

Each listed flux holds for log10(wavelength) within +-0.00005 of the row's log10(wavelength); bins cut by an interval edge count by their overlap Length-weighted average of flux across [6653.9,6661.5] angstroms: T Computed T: 5.51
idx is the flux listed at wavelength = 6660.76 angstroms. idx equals 5.25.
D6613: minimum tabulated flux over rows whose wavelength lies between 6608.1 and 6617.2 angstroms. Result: 4.532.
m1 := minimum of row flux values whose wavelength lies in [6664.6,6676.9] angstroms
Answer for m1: 4.674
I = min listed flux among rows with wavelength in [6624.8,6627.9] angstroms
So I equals 5.453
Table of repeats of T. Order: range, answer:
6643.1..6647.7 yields 5.51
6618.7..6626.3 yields 5.51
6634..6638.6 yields 5.47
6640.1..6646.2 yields 5.4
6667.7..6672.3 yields 5.15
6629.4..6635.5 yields 5.11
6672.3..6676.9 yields 5.11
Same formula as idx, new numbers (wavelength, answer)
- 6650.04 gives 5.197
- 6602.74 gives 4.701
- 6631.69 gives 4.518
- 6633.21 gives 4.967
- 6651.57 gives 5.251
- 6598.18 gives 5.415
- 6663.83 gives 5.149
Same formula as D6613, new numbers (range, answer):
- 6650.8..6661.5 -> 4.983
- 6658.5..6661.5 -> 5.25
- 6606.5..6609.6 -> 4.627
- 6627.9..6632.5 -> 4.518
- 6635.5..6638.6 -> 5.186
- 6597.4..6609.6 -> 4.526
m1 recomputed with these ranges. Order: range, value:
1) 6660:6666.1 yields 4.562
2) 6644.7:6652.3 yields 5.09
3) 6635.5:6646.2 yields 4.734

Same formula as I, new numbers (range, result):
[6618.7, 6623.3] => 5.223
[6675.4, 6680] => 5.58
